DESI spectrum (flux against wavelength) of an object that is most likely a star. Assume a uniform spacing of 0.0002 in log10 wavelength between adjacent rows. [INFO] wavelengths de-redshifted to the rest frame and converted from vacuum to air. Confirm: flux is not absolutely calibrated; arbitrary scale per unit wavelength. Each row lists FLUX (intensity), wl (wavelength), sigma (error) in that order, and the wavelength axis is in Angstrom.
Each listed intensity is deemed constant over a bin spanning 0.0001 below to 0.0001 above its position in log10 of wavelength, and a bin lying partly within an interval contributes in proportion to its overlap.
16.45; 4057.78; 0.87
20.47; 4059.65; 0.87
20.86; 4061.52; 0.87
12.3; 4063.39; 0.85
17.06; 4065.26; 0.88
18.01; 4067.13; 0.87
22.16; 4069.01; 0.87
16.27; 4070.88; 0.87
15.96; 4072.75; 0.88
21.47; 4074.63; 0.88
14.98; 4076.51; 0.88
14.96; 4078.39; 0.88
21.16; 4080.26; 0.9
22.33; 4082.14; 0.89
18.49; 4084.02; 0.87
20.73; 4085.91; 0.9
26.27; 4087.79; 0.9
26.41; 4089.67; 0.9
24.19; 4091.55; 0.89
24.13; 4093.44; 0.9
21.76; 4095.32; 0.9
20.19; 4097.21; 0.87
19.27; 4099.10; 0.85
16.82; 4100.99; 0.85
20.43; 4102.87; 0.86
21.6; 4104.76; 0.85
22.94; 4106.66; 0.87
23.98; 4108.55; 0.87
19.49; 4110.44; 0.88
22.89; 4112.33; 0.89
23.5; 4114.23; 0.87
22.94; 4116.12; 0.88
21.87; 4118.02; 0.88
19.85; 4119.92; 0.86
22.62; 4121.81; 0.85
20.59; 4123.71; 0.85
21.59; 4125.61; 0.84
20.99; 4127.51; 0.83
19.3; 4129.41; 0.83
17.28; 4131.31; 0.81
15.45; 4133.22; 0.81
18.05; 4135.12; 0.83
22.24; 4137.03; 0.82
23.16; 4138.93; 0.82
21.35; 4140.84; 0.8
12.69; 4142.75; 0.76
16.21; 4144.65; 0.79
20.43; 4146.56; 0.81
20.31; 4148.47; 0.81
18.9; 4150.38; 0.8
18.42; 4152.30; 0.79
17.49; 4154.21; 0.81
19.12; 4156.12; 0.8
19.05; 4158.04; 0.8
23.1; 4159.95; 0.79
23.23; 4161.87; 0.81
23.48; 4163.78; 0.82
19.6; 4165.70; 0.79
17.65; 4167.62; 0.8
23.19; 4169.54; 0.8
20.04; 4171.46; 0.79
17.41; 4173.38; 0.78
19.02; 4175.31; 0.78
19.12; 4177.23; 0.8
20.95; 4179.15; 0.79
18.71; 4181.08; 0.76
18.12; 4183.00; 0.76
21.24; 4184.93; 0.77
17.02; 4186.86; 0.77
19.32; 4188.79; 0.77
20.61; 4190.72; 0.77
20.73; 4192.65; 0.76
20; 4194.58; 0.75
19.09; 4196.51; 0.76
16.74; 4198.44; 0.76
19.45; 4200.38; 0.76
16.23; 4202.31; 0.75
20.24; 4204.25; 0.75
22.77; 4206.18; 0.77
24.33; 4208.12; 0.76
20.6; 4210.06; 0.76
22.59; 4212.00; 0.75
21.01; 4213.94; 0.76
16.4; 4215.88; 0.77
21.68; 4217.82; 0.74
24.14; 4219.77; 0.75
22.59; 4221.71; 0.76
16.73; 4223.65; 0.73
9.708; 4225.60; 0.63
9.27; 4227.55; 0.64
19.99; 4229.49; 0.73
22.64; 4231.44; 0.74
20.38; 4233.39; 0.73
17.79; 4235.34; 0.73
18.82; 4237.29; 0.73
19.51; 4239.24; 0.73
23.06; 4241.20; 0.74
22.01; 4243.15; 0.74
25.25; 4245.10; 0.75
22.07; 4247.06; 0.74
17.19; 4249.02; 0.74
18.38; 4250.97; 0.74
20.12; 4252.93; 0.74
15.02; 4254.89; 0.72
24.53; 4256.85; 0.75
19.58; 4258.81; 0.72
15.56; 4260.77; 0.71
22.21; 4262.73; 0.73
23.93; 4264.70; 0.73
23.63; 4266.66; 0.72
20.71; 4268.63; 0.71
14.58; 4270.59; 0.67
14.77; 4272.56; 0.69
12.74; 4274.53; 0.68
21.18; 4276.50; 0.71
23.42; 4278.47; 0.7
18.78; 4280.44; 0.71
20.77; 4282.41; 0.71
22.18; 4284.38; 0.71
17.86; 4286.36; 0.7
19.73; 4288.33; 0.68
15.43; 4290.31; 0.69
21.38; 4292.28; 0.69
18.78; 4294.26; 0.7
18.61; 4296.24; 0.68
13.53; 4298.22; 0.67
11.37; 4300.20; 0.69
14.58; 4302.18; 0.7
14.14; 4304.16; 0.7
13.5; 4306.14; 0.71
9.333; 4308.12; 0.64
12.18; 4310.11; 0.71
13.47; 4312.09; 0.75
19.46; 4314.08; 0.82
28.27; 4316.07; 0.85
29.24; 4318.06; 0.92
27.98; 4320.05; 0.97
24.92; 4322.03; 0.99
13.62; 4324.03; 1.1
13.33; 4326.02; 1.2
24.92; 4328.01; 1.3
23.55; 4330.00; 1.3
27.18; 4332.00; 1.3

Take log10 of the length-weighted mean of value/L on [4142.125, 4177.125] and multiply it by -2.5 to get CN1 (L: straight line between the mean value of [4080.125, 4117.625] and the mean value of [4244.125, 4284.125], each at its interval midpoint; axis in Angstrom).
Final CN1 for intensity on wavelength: 0.09 mag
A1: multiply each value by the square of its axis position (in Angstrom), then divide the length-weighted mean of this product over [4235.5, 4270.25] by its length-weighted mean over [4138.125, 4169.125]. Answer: 1.09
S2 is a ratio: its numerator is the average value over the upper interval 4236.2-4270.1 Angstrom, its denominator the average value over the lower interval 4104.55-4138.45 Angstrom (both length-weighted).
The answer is 0.98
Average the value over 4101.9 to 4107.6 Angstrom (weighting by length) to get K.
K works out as 21.6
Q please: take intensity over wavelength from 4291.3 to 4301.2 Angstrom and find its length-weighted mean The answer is 16.7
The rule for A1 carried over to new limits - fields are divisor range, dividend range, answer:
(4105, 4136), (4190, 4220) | 1.02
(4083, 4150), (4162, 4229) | 0.97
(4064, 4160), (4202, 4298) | 1.04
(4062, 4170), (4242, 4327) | 1.01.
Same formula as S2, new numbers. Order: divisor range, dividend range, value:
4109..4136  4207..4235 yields 0.95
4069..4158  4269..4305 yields 0.86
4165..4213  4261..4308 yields 0.91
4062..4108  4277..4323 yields 0.93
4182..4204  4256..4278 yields 1.02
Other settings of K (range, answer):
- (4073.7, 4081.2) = 18.1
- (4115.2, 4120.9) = 21.6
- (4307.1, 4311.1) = 10.8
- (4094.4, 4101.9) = 19.5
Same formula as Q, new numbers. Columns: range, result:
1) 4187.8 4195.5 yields 20.2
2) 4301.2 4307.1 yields 14.1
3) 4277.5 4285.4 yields 21.3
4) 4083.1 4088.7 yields 21.8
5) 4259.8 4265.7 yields 20.6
